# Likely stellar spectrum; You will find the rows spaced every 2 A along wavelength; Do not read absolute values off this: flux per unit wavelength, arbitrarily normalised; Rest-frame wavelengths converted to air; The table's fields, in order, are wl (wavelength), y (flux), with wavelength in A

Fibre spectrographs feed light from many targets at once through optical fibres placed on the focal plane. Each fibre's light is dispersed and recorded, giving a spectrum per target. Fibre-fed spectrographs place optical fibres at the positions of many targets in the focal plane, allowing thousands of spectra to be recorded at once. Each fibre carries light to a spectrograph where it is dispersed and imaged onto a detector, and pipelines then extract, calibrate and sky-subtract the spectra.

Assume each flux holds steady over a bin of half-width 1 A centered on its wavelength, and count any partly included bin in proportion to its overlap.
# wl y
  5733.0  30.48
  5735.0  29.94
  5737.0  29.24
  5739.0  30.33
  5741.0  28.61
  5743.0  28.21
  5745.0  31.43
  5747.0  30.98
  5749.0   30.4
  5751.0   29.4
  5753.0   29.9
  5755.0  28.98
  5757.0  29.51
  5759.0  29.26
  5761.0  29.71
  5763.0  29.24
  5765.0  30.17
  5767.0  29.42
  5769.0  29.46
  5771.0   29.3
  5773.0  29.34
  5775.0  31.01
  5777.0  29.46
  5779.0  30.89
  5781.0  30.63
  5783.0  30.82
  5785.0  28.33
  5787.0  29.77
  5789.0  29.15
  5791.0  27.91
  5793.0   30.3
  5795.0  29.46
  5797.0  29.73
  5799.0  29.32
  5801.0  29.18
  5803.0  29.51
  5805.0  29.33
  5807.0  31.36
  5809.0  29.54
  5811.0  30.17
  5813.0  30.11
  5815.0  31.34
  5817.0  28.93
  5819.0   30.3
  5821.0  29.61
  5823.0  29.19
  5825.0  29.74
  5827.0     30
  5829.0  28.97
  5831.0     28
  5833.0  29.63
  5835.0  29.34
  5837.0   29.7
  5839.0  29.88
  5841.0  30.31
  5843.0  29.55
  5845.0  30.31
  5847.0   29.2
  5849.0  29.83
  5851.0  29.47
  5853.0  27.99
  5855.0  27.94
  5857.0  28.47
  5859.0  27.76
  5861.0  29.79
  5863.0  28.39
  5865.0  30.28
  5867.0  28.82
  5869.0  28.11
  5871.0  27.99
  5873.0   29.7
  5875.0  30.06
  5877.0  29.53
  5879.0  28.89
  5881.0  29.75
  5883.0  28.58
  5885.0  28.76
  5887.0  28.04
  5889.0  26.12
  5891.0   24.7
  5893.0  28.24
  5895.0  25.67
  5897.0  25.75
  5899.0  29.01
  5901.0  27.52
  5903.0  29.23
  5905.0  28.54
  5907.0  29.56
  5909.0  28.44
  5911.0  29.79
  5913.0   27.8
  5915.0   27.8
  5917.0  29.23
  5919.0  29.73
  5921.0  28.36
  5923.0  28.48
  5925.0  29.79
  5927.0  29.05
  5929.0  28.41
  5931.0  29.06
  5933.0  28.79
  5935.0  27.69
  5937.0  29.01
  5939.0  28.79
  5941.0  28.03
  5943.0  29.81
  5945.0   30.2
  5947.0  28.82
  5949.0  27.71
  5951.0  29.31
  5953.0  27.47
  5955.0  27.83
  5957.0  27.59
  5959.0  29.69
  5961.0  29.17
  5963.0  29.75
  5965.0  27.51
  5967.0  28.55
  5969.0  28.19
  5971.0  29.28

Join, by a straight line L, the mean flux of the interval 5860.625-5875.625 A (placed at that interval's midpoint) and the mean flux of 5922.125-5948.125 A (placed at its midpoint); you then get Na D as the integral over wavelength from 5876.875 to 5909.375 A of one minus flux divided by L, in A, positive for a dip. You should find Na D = 1.2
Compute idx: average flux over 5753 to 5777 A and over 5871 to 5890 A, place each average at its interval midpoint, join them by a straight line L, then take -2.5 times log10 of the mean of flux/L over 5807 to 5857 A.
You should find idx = -0.016 mag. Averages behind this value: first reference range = 29.6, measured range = 29.6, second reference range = 28.8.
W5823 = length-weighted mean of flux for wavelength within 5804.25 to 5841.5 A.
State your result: 29.8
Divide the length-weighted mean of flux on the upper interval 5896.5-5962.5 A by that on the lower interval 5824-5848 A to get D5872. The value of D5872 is 0.97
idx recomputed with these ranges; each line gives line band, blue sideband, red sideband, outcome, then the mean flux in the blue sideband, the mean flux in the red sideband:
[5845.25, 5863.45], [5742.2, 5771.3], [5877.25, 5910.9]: -0.01 mag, 29.7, 28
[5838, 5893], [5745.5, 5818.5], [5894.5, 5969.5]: 0.01 mag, 29.8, 28.6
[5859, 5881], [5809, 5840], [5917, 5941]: 0.01 mag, 29.7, 28.8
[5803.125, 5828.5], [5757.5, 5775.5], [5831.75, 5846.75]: -0.01 mag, 29.6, 29.8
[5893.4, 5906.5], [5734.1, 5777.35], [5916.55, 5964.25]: 0.05 mag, 29.7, 28.8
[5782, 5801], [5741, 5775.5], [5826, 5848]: 0.01 mag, 29.7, 29.5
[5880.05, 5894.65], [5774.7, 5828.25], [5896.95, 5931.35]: 0.05 mag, 29.8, 28.7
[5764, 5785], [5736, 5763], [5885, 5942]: -0.02 mag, 29.7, 28.2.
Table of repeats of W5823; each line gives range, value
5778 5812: 29.7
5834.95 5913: 28.7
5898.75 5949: 28.8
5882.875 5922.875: 28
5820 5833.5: 29.3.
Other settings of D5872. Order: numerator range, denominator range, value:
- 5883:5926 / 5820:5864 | 0.96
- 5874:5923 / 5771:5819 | 0.95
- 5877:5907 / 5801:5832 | 0.94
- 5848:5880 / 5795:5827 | 0.97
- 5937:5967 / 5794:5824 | 0.96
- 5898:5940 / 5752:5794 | 0.97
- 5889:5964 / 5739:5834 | 0.96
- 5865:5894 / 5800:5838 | 0.96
